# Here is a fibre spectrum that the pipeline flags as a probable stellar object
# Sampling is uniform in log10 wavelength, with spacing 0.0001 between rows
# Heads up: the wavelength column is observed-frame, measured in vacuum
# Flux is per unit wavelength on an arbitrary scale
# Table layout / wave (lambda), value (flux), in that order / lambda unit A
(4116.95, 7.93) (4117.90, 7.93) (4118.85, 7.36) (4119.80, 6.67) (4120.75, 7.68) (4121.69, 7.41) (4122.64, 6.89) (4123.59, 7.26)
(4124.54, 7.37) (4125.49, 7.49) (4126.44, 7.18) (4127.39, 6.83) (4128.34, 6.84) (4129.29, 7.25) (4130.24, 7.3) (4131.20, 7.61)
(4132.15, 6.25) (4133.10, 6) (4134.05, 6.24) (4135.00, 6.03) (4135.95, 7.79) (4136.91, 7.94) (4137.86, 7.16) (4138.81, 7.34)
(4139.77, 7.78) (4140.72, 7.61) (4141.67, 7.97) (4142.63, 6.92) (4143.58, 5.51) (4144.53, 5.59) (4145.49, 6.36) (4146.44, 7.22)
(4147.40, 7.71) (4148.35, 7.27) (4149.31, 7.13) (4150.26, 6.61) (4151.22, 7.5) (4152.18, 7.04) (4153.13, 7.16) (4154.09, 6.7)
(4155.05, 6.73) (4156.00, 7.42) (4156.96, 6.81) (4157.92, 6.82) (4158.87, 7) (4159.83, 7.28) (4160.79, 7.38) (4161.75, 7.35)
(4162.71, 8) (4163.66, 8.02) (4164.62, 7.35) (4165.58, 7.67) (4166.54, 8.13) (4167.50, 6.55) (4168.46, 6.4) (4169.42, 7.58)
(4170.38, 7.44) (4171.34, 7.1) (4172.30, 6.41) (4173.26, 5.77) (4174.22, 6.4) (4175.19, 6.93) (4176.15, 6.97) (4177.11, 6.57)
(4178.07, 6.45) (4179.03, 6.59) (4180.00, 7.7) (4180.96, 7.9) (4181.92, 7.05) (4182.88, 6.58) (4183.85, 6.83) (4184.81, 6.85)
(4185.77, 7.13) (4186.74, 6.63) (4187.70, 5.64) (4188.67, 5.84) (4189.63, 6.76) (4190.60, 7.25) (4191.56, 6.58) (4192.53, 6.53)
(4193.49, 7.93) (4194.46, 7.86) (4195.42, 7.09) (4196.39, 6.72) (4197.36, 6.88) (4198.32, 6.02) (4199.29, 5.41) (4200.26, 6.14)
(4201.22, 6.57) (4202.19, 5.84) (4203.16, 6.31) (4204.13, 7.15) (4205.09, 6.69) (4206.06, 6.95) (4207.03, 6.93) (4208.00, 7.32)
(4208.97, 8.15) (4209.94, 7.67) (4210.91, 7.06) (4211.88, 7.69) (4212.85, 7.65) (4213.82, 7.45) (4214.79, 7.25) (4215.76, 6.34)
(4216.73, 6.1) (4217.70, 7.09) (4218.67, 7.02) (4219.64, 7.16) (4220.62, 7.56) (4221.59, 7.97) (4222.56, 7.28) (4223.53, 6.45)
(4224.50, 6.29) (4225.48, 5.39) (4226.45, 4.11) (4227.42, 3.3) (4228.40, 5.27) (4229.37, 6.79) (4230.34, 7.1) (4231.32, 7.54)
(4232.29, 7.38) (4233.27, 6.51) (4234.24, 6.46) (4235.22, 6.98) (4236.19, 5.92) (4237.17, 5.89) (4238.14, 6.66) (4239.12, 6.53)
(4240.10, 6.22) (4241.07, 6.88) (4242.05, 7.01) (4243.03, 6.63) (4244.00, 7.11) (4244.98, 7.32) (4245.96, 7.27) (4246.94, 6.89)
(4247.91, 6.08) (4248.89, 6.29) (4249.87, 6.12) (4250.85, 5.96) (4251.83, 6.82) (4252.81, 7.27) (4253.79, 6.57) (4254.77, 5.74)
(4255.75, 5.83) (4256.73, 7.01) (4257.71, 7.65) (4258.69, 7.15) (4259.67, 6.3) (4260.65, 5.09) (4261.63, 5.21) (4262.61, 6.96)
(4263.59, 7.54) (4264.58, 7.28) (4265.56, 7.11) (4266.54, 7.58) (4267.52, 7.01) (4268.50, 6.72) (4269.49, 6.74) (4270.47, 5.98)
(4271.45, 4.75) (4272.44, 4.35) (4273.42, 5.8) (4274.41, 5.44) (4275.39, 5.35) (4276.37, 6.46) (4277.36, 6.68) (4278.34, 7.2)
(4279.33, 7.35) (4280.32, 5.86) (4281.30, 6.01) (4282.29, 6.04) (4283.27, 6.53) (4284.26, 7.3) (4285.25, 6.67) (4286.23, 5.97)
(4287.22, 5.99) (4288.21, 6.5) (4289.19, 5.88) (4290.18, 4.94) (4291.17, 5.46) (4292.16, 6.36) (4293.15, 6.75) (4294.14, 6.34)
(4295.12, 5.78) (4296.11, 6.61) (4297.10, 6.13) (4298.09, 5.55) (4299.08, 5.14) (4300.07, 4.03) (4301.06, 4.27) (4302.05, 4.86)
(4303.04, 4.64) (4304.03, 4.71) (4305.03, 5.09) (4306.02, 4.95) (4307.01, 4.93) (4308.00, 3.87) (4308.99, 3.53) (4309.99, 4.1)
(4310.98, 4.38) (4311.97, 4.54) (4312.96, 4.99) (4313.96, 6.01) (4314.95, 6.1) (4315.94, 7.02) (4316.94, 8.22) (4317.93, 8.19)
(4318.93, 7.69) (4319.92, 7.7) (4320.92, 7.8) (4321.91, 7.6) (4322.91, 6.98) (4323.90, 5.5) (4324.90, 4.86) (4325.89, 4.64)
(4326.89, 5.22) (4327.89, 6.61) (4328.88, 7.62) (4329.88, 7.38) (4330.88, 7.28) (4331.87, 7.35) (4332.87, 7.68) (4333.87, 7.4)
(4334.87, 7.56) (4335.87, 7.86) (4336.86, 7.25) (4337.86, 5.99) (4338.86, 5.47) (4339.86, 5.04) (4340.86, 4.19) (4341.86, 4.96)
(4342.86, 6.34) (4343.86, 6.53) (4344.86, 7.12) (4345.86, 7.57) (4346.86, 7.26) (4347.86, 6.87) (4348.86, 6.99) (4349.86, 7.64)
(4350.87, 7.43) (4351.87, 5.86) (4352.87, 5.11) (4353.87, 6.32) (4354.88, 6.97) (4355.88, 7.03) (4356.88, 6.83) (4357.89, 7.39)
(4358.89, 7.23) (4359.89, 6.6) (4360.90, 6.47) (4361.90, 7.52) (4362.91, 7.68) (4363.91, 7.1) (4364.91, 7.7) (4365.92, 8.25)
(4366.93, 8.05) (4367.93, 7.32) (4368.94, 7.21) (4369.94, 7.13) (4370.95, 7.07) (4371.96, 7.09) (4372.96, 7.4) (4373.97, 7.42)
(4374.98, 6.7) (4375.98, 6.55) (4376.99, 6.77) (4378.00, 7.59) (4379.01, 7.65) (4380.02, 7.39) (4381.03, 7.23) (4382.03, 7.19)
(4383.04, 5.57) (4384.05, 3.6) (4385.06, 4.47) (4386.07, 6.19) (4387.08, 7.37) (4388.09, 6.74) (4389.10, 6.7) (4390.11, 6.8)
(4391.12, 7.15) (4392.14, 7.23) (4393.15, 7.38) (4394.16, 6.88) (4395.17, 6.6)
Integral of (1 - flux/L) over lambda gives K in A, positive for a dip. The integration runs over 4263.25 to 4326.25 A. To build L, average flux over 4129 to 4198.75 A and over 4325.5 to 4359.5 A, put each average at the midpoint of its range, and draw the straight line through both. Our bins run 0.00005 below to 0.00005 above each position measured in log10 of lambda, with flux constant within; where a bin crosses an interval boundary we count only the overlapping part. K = 7.19 A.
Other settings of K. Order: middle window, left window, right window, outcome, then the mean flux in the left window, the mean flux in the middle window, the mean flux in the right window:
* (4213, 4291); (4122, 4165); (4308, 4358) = 3.07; 7.09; 6.46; 6.45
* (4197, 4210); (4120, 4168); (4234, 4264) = 0.23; 7.13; 6.69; 6.56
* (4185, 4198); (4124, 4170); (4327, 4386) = 0.41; 7.11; 6.83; 6.83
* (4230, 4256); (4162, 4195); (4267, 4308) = -1.42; 6.99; 6.63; 5.81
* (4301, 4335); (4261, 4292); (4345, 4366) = 3.22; 6.27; 6.04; 7.02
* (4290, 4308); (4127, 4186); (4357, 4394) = 4.27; 7.03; 5.33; 6.97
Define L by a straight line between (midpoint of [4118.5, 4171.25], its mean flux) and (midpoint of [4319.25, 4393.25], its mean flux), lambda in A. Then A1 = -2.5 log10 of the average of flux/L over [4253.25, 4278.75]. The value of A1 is 0.09 mag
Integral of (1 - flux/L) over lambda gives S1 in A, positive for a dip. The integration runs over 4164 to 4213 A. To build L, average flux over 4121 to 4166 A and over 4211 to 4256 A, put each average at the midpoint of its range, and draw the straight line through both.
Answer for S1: -0.3 A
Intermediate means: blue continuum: 7.11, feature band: 6.89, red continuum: 6.6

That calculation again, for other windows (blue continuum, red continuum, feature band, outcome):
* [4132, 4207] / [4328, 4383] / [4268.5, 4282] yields 1.78 A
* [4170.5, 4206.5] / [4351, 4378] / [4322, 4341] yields 1.36 A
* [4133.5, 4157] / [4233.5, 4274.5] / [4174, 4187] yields -0.12 A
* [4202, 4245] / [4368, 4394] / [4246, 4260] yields 0.33 A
